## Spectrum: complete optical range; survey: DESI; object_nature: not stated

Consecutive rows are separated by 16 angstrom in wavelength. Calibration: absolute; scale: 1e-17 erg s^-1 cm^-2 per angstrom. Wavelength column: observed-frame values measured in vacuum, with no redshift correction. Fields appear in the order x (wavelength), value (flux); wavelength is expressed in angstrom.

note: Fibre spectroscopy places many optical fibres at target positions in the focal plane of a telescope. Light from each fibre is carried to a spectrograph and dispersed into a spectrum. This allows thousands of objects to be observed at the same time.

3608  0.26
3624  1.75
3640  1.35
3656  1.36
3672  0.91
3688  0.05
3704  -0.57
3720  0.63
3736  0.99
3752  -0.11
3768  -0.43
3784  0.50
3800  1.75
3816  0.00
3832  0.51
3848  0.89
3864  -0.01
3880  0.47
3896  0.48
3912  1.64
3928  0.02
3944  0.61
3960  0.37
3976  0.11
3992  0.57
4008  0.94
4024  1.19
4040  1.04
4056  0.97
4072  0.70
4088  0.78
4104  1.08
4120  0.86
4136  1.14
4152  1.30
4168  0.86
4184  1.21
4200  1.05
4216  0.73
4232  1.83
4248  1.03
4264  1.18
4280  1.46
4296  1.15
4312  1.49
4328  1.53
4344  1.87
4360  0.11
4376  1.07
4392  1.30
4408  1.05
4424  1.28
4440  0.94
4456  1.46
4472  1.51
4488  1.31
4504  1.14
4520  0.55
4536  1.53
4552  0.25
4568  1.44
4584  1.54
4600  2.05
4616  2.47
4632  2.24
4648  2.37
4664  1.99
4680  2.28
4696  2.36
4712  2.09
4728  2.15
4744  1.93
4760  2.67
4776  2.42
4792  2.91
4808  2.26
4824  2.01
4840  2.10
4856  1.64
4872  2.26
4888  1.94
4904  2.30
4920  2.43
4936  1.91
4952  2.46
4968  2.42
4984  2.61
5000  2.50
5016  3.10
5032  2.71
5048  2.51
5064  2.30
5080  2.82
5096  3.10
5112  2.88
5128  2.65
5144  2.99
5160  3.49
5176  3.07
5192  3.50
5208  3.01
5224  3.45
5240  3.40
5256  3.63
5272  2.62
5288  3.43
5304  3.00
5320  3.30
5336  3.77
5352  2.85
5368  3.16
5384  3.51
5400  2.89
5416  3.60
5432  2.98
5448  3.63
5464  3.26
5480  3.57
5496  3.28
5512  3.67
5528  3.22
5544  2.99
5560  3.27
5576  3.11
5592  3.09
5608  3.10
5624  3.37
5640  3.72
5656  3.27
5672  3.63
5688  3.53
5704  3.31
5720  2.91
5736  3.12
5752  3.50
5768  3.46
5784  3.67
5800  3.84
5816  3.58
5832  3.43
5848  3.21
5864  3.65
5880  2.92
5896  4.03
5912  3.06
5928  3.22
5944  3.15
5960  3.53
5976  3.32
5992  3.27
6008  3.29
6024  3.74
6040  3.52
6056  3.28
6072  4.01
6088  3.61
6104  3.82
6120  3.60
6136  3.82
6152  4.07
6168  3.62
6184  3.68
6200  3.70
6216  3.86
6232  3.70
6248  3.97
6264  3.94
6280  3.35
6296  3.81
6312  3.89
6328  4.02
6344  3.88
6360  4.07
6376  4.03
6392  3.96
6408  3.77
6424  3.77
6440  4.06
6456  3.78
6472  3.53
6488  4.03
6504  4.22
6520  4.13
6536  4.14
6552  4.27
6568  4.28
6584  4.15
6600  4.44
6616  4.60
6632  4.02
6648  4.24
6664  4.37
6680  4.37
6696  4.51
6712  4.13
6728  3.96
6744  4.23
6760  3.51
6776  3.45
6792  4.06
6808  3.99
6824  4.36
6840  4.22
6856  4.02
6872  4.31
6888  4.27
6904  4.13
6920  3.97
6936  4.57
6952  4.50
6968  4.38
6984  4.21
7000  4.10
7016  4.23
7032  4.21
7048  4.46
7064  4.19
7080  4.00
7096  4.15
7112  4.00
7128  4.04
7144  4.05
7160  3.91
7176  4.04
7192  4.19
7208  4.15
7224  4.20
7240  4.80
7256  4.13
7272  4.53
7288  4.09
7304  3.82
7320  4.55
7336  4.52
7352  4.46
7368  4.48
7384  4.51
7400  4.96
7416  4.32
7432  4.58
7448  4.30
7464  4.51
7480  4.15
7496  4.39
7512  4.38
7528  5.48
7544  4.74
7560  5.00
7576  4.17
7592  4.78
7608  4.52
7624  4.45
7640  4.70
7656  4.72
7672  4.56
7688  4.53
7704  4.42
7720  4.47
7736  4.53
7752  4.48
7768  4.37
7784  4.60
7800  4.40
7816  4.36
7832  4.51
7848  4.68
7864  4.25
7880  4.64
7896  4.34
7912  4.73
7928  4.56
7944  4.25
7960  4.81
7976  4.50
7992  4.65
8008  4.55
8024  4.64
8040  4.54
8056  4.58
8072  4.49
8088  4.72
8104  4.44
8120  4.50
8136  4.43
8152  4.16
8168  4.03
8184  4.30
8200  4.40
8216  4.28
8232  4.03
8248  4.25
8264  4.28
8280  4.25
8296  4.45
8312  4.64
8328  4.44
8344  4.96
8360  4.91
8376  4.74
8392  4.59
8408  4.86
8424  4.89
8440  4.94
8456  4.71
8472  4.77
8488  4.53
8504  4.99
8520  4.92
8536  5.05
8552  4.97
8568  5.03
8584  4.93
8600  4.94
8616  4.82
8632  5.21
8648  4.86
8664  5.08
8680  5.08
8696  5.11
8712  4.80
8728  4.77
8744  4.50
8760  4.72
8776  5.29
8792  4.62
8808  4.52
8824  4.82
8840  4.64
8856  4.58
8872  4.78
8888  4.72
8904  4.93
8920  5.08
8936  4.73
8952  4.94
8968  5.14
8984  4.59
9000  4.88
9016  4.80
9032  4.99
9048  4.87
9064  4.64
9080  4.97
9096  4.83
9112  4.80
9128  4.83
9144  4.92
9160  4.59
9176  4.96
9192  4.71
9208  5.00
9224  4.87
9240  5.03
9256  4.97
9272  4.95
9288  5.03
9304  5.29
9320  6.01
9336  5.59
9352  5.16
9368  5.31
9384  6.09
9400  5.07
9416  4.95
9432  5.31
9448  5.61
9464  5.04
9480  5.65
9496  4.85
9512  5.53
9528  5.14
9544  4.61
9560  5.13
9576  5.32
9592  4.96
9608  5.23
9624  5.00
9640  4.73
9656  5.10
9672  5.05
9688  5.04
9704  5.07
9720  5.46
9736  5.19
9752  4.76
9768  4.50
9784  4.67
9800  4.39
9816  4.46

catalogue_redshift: 0.148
